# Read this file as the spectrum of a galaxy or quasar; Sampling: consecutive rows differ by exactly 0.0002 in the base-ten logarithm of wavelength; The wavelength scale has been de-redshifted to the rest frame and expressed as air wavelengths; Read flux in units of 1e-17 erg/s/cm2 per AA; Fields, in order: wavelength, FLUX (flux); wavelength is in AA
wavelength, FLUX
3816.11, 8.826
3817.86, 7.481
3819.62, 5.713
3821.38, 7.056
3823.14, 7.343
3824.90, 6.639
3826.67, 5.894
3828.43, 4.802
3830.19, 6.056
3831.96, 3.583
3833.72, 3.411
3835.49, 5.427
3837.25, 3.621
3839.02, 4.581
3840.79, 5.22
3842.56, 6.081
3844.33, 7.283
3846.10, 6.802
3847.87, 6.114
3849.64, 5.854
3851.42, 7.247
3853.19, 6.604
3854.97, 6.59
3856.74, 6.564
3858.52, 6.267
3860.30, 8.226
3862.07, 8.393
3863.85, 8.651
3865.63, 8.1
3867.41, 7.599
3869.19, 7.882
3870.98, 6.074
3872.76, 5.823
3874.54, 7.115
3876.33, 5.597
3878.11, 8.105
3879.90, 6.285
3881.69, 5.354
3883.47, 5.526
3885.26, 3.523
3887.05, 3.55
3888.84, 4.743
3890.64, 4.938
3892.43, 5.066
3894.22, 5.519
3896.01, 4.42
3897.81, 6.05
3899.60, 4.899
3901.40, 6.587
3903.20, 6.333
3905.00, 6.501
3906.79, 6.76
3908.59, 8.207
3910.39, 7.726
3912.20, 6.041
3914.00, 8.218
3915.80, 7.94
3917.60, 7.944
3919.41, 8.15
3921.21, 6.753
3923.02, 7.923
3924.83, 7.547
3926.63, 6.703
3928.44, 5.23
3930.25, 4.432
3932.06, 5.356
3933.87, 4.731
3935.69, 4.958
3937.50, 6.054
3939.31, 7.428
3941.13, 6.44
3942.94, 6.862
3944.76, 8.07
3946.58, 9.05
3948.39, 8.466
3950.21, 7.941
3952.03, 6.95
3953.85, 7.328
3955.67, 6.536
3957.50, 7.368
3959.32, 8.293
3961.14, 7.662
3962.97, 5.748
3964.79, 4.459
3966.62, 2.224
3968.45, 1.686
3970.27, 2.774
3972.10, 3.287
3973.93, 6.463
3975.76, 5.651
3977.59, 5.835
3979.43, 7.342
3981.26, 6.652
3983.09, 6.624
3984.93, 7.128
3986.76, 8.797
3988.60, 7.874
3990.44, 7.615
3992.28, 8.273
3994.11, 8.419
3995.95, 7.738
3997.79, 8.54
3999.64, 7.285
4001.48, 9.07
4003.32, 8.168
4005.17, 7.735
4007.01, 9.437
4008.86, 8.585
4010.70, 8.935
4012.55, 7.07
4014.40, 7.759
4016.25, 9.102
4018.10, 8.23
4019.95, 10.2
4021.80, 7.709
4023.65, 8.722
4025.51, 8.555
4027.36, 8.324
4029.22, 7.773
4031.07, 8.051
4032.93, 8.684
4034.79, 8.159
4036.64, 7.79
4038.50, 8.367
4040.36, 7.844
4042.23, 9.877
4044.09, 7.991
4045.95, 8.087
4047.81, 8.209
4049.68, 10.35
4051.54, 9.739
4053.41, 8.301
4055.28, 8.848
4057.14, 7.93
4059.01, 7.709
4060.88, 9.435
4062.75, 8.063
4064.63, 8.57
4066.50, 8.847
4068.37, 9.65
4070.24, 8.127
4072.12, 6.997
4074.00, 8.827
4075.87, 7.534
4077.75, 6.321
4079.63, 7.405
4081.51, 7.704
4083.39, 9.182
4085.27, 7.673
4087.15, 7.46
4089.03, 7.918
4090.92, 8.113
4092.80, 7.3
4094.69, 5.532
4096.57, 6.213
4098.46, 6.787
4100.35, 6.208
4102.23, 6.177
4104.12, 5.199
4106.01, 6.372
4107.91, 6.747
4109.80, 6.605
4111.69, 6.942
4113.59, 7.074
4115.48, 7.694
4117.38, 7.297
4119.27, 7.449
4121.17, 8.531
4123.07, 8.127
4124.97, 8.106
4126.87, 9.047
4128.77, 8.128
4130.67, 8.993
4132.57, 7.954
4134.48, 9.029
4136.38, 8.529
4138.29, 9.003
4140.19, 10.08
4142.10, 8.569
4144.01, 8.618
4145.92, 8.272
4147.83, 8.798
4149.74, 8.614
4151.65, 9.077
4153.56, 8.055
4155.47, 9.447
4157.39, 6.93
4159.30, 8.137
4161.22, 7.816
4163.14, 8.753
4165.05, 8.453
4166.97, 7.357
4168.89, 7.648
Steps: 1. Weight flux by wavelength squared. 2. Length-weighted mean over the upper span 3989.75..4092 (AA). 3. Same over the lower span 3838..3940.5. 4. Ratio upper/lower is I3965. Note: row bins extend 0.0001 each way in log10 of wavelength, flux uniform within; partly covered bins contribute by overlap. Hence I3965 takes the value 1.4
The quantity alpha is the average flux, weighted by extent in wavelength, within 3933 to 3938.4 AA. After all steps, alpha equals 5.25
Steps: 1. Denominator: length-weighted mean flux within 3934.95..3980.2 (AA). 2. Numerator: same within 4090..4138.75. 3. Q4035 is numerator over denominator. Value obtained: 1.20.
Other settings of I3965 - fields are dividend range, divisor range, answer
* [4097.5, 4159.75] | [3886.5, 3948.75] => 1.36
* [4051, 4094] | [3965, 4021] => 1.18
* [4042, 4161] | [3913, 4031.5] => 1.19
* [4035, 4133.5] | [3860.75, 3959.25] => 1.29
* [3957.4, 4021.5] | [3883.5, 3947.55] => 1.17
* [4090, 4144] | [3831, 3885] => 1.37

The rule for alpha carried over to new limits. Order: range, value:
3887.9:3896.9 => 4.93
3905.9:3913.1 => 7.18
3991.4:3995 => 8.37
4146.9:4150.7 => 8.71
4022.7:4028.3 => 8.52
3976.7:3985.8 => 6.71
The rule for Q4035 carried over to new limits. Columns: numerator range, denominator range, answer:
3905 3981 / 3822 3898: 1.07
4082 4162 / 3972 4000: 1.08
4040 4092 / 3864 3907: 1.39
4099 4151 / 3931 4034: 1.09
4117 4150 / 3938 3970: 1.31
